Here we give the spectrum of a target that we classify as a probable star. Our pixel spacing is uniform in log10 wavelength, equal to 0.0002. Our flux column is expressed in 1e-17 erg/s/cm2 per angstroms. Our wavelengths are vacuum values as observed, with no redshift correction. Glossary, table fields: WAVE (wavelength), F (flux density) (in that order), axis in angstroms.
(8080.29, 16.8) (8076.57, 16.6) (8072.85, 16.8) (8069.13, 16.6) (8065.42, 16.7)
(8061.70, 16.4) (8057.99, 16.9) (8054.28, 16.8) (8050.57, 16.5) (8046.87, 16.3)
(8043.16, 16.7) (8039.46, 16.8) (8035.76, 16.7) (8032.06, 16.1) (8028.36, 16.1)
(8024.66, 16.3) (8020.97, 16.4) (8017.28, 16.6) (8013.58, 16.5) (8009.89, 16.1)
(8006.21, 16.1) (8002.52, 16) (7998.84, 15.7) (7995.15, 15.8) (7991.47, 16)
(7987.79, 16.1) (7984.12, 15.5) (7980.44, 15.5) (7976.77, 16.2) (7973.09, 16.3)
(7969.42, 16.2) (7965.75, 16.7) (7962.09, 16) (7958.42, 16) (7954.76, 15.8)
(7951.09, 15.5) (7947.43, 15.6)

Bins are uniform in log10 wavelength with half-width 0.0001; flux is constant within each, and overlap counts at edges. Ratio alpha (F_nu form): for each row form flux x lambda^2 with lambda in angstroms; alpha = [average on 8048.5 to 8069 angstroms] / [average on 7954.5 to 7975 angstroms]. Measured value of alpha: 1.1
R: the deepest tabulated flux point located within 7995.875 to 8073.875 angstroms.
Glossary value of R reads 15.7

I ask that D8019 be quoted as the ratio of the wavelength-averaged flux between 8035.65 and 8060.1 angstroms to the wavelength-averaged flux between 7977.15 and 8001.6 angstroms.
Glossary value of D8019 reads 1.05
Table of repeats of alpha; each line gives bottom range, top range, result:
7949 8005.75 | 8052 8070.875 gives 1.07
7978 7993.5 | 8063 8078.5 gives 1.08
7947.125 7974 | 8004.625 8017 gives 1.03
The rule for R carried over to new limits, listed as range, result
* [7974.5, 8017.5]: 15.5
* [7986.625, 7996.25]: 15.8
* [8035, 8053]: 16.3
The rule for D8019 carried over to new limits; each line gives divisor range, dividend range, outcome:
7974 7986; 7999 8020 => 1.03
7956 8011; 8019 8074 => 1.03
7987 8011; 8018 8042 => 1.03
